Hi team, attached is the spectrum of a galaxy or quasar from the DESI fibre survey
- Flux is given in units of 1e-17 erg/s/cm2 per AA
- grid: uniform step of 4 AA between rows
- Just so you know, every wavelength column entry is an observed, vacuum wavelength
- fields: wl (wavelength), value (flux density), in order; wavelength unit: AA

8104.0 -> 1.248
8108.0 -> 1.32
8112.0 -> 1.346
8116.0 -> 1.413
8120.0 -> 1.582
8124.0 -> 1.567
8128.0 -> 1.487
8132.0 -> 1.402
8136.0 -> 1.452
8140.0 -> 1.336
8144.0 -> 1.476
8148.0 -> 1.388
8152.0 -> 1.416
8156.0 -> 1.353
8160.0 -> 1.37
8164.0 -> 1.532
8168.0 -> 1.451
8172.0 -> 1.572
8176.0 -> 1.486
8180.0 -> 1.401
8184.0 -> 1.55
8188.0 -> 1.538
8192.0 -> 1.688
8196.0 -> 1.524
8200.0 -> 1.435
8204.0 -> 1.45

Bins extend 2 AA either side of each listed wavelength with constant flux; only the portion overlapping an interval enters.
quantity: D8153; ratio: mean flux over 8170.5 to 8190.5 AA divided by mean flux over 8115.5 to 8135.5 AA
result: 1.01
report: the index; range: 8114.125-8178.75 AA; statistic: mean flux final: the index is 1.45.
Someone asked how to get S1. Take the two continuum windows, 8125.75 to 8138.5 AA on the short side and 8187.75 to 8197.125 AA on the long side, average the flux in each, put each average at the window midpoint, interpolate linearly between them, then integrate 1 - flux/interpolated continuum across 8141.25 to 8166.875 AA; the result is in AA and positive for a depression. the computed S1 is 1.36 AA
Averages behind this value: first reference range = 1.45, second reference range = 1.6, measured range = 1.42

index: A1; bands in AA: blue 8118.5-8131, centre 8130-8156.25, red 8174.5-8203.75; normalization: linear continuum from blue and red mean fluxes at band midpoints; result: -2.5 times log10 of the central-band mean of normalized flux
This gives 0.09 mag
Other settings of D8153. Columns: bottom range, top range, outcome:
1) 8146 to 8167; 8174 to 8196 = 1.08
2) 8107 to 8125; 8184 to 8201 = 1.07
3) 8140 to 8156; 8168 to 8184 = 1.06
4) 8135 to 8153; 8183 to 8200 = 1.11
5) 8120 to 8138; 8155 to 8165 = 0.95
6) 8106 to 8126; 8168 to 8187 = 1.04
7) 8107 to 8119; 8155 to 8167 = 1.03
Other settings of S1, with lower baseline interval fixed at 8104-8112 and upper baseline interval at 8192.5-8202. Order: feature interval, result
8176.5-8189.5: -0.1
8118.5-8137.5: -2.0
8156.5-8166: 0.0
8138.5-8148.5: -0.1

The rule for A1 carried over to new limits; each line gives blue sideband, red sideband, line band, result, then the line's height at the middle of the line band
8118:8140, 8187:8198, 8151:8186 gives 0.06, 1.55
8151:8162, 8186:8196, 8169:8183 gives 0.01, 1.5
